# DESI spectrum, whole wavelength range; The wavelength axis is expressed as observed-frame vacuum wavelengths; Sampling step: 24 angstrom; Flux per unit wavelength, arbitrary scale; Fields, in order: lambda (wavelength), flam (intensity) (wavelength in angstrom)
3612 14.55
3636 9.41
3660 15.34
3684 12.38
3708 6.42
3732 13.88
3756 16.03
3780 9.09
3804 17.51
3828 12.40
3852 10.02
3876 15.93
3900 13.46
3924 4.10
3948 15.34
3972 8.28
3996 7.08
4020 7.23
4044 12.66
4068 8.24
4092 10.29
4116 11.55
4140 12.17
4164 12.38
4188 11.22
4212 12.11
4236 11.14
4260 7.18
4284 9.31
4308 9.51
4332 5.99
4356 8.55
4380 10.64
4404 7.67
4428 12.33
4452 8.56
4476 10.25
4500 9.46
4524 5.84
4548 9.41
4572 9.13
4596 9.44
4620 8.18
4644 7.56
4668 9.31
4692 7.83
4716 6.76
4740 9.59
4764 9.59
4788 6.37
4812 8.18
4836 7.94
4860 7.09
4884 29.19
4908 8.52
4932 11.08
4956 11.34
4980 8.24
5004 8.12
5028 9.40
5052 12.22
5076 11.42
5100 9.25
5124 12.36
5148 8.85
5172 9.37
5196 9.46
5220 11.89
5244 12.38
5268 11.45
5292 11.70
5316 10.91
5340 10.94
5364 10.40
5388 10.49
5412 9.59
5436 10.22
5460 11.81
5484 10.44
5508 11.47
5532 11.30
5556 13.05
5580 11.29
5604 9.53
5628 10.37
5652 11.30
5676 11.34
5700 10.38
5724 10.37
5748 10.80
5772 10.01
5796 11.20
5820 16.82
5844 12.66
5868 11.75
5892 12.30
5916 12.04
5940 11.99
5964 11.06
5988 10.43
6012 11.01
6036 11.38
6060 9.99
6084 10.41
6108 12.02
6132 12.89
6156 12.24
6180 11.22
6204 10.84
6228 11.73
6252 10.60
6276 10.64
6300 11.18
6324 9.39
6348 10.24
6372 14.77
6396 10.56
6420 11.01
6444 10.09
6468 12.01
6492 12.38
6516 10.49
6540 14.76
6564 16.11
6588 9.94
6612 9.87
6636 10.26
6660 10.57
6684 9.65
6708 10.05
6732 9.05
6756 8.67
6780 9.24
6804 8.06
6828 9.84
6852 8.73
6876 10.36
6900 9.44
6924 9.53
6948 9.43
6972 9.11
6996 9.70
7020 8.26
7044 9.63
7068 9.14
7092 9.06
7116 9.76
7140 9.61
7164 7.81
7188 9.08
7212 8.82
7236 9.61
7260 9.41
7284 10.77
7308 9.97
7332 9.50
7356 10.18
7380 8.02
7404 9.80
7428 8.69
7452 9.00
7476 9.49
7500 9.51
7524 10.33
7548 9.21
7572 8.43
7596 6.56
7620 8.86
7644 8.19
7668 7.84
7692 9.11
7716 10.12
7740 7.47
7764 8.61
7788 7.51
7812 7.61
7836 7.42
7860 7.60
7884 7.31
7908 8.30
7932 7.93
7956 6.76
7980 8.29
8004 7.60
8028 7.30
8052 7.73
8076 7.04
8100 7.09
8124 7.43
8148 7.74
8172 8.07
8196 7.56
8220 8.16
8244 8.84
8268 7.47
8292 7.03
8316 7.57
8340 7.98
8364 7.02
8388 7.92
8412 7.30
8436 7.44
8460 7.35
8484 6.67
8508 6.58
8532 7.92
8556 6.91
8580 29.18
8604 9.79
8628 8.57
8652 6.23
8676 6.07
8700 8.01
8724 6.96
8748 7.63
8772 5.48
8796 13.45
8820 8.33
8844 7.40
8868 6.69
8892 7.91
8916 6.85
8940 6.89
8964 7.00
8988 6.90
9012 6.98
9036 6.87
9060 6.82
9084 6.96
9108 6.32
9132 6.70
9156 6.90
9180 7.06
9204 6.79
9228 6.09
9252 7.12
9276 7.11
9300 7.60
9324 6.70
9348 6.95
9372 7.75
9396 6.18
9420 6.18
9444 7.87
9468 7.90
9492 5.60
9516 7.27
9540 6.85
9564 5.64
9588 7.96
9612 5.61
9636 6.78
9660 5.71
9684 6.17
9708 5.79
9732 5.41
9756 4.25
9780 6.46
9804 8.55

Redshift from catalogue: 0.31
